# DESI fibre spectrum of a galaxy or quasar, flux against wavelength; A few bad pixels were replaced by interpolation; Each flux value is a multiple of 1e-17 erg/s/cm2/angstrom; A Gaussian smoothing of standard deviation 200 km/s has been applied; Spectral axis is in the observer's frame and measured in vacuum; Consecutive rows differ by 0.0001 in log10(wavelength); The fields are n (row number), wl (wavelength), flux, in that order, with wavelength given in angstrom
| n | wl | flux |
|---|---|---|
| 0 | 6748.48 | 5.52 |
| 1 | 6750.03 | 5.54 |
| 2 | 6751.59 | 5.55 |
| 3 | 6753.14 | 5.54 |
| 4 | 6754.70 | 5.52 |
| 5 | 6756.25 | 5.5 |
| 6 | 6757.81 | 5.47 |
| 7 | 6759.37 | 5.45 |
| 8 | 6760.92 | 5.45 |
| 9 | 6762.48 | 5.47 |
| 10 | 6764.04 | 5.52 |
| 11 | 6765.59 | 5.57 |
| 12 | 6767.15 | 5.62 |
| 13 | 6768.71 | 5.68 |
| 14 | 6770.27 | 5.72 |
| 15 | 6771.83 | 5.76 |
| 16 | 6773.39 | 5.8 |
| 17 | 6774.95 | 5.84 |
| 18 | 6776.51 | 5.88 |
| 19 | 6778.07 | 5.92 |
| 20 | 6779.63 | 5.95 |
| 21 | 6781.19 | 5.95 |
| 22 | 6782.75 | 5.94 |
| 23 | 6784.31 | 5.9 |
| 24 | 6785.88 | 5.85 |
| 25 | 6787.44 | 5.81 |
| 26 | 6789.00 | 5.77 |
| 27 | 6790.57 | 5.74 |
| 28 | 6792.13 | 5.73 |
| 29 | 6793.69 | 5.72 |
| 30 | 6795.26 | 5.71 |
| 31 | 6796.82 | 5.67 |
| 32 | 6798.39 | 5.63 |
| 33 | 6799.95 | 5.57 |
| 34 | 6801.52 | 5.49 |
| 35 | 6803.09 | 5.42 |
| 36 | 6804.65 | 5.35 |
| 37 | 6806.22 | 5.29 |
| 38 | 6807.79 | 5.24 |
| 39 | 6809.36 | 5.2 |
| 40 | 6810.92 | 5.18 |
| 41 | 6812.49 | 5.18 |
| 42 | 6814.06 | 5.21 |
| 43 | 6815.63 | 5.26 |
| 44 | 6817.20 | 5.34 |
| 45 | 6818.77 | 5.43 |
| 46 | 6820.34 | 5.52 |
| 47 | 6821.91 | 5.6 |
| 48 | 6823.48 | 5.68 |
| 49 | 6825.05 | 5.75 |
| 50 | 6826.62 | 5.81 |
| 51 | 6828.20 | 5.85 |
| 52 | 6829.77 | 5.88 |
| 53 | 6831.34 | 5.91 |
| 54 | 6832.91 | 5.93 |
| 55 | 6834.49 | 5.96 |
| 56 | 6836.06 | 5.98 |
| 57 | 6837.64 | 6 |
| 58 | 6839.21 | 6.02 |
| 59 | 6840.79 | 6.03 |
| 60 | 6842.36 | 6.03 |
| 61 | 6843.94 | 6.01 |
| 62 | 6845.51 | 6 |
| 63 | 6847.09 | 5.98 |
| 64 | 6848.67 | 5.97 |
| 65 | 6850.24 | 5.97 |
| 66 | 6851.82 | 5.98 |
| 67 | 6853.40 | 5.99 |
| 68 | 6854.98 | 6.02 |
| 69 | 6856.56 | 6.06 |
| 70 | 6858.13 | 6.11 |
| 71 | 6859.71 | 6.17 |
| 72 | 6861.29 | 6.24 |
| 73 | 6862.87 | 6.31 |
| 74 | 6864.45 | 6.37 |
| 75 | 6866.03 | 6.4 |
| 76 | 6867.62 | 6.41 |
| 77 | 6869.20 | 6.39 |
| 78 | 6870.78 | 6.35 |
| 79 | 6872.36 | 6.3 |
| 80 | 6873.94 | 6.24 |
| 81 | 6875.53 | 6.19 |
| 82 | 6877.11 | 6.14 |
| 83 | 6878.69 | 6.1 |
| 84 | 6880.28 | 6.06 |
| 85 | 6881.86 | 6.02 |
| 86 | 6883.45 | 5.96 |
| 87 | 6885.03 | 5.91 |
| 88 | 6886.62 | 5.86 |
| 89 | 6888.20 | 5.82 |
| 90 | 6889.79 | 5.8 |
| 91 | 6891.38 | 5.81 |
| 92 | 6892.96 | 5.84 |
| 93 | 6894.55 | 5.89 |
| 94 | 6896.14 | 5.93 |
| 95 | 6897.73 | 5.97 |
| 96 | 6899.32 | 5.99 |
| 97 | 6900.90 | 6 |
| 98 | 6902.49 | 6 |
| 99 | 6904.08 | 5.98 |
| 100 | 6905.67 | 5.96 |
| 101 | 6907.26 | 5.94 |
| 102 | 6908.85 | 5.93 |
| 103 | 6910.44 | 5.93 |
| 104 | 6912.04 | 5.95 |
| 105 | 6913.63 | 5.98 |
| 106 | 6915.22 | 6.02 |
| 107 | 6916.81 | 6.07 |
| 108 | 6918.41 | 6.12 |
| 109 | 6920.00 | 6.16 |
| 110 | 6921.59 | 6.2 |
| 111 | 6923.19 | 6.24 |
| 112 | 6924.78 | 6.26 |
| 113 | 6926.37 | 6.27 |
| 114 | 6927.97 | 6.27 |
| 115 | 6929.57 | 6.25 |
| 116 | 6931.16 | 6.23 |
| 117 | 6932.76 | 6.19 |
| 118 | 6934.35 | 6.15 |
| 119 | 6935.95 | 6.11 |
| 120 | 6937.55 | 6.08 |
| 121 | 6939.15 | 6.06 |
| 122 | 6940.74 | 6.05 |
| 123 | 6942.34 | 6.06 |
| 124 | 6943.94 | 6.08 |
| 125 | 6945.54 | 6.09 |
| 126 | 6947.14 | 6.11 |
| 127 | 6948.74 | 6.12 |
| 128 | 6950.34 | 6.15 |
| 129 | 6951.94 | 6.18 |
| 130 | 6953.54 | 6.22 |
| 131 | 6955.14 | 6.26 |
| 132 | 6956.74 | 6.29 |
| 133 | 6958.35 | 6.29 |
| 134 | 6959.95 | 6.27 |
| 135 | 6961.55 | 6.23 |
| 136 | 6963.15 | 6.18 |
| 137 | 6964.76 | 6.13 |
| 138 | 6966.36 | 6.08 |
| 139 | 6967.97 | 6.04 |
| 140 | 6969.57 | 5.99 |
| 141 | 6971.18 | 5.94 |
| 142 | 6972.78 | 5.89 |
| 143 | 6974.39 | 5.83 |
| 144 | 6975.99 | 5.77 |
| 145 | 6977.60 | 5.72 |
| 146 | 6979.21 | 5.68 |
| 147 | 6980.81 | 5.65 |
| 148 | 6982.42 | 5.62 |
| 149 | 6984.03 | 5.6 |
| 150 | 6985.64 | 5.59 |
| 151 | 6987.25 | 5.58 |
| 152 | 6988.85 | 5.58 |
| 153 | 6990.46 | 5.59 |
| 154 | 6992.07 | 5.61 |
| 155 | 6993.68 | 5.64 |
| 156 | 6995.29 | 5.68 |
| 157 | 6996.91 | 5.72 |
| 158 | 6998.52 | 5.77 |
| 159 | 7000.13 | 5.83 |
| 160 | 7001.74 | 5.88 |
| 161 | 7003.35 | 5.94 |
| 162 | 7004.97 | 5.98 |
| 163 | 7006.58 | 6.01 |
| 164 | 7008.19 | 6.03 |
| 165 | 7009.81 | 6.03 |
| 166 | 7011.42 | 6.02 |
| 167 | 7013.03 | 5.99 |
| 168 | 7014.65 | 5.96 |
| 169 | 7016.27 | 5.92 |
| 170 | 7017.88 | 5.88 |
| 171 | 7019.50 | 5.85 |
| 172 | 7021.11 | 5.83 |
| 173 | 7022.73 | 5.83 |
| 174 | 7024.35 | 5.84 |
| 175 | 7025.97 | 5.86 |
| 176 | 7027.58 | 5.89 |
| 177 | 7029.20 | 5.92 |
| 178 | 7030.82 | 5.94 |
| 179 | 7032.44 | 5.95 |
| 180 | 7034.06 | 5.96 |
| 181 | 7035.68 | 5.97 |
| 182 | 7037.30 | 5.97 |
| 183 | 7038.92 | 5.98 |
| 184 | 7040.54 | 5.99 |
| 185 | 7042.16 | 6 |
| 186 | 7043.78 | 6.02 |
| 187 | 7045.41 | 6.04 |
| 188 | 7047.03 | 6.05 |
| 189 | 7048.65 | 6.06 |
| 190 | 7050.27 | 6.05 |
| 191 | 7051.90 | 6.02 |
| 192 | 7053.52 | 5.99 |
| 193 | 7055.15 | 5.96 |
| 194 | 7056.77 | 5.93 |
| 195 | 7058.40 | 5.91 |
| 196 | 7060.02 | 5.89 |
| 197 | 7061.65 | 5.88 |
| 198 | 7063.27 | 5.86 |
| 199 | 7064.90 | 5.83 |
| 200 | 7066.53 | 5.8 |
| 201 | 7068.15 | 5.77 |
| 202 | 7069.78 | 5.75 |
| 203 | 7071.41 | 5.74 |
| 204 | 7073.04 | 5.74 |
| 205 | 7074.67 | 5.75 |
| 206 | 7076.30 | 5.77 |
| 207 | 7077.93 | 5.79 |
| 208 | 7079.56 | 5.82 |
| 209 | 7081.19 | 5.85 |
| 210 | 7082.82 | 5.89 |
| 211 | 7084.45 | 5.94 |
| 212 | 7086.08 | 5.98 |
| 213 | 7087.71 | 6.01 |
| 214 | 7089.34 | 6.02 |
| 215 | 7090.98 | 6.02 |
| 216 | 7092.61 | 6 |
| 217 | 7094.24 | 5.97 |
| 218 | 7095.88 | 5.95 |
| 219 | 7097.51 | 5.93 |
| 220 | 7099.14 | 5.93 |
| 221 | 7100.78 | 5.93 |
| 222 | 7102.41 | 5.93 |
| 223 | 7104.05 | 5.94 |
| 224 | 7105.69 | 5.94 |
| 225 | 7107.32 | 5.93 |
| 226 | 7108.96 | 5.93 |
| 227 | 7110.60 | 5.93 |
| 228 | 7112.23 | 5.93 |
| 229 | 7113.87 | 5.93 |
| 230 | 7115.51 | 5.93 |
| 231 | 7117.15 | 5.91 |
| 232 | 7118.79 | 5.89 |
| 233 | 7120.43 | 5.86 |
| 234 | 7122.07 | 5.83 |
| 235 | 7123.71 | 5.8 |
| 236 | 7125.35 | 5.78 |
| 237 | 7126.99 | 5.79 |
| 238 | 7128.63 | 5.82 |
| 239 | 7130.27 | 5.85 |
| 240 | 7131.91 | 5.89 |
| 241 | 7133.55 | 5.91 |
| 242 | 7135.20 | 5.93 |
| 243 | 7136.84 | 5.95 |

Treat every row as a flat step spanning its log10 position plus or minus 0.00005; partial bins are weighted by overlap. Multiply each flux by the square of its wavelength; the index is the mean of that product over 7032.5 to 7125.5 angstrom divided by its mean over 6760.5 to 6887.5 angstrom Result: 1.1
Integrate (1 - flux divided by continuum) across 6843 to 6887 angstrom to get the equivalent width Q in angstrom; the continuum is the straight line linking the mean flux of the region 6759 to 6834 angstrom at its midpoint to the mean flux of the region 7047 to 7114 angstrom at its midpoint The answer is -3.3 angstrom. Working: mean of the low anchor 5.63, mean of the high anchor 5.91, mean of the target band 6.13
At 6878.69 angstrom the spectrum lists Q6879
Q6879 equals 6.1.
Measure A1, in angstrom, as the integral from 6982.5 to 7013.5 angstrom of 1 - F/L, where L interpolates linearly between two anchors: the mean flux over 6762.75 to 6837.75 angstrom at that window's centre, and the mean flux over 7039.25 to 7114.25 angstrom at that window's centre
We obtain 0.3 angstrom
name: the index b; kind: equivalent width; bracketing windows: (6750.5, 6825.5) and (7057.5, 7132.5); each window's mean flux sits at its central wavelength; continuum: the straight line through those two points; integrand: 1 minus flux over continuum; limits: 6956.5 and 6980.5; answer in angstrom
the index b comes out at -1.0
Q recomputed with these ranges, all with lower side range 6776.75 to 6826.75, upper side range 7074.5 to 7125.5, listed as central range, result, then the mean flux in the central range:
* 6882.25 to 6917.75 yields -1.50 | 5.93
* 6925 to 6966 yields -3.07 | 6.17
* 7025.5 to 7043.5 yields -0.35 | 5.95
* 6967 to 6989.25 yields 0.09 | 5.75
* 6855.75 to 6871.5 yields -1.74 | 6.28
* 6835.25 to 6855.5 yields -1.30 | 6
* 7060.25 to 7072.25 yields 0.13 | 5.81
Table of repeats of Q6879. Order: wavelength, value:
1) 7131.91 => 5.89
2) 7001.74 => 5.88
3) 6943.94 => 6.08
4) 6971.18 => 5.94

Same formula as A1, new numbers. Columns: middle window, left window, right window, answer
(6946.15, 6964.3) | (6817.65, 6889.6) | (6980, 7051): -0.9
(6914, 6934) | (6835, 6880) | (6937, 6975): -0.2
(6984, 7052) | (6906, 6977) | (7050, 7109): 1.2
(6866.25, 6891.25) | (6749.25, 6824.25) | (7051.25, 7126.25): -1.9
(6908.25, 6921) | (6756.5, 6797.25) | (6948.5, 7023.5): -0.4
